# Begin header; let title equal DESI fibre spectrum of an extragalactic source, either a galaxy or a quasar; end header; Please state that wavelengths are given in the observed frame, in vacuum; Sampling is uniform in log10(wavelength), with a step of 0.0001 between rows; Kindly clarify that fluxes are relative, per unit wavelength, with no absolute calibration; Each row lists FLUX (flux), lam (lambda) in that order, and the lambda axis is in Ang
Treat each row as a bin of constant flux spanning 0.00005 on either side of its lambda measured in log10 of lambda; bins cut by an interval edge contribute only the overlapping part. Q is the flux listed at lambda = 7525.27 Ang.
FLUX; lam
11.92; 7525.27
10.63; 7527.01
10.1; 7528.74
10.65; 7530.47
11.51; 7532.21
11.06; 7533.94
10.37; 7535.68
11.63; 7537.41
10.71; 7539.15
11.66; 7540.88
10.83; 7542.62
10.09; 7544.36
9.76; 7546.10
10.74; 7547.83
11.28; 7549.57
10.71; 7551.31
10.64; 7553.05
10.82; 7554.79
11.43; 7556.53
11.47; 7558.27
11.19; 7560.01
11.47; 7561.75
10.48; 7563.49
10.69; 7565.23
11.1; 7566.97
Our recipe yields 11.92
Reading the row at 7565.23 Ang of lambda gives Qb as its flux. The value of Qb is 10.69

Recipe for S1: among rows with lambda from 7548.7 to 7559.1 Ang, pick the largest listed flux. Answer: 11.47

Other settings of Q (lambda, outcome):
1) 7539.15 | 10.71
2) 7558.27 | 11.47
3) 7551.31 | 10.71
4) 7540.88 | 11.66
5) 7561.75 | 11.47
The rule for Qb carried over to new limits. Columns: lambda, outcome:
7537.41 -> 11.63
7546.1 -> 9.76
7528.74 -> 10.1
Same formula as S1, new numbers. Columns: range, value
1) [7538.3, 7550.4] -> 11.66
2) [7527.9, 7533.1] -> 11.51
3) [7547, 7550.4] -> 11.28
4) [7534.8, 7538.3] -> 11.63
